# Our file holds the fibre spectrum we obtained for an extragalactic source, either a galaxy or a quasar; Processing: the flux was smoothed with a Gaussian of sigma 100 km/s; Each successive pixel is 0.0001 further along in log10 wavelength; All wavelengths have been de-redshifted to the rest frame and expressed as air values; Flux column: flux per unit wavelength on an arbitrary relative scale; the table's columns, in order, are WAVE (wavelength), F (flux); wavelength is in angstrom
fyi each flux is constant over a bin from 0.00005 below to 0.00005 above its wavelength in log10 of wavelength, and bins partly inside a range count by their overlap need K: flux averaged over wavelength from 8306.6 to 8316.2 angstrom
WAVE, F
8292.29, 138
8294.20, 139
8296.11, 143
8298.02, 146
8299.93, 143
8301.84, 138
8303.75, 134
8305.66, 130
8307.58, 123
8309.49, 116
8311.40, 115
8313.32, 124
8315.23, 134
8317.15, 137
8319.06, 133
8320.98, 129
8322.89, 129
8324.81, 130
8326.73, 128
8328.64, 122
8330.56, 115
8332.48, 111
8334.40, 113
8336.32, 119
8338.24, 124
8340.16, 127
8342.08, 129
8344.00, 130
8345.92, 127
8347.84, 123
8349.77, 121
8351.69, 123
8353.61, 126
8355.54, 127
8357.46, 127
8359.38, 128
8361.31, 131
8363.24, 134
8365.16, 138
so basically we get 122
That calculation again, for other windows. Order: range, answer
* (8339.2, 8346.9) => 128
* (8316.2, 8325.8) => 132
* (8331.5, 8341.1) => 119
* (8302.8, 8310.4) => 126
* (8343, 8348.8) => 127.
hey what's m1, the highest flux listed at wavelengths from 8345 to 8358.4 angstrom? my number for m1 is 127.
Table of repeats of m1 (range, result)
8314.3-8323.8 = 137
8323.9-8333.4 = 130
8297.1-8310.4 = 146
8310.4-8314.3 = 124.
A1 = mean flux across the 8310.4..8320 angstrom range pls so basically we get 129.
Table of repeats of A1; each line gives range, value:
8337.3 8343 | 127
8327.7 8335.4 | 115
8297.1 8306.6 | 138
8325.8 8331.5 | 122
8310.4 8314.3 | 120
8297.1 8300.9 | 145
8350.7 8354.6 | 124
